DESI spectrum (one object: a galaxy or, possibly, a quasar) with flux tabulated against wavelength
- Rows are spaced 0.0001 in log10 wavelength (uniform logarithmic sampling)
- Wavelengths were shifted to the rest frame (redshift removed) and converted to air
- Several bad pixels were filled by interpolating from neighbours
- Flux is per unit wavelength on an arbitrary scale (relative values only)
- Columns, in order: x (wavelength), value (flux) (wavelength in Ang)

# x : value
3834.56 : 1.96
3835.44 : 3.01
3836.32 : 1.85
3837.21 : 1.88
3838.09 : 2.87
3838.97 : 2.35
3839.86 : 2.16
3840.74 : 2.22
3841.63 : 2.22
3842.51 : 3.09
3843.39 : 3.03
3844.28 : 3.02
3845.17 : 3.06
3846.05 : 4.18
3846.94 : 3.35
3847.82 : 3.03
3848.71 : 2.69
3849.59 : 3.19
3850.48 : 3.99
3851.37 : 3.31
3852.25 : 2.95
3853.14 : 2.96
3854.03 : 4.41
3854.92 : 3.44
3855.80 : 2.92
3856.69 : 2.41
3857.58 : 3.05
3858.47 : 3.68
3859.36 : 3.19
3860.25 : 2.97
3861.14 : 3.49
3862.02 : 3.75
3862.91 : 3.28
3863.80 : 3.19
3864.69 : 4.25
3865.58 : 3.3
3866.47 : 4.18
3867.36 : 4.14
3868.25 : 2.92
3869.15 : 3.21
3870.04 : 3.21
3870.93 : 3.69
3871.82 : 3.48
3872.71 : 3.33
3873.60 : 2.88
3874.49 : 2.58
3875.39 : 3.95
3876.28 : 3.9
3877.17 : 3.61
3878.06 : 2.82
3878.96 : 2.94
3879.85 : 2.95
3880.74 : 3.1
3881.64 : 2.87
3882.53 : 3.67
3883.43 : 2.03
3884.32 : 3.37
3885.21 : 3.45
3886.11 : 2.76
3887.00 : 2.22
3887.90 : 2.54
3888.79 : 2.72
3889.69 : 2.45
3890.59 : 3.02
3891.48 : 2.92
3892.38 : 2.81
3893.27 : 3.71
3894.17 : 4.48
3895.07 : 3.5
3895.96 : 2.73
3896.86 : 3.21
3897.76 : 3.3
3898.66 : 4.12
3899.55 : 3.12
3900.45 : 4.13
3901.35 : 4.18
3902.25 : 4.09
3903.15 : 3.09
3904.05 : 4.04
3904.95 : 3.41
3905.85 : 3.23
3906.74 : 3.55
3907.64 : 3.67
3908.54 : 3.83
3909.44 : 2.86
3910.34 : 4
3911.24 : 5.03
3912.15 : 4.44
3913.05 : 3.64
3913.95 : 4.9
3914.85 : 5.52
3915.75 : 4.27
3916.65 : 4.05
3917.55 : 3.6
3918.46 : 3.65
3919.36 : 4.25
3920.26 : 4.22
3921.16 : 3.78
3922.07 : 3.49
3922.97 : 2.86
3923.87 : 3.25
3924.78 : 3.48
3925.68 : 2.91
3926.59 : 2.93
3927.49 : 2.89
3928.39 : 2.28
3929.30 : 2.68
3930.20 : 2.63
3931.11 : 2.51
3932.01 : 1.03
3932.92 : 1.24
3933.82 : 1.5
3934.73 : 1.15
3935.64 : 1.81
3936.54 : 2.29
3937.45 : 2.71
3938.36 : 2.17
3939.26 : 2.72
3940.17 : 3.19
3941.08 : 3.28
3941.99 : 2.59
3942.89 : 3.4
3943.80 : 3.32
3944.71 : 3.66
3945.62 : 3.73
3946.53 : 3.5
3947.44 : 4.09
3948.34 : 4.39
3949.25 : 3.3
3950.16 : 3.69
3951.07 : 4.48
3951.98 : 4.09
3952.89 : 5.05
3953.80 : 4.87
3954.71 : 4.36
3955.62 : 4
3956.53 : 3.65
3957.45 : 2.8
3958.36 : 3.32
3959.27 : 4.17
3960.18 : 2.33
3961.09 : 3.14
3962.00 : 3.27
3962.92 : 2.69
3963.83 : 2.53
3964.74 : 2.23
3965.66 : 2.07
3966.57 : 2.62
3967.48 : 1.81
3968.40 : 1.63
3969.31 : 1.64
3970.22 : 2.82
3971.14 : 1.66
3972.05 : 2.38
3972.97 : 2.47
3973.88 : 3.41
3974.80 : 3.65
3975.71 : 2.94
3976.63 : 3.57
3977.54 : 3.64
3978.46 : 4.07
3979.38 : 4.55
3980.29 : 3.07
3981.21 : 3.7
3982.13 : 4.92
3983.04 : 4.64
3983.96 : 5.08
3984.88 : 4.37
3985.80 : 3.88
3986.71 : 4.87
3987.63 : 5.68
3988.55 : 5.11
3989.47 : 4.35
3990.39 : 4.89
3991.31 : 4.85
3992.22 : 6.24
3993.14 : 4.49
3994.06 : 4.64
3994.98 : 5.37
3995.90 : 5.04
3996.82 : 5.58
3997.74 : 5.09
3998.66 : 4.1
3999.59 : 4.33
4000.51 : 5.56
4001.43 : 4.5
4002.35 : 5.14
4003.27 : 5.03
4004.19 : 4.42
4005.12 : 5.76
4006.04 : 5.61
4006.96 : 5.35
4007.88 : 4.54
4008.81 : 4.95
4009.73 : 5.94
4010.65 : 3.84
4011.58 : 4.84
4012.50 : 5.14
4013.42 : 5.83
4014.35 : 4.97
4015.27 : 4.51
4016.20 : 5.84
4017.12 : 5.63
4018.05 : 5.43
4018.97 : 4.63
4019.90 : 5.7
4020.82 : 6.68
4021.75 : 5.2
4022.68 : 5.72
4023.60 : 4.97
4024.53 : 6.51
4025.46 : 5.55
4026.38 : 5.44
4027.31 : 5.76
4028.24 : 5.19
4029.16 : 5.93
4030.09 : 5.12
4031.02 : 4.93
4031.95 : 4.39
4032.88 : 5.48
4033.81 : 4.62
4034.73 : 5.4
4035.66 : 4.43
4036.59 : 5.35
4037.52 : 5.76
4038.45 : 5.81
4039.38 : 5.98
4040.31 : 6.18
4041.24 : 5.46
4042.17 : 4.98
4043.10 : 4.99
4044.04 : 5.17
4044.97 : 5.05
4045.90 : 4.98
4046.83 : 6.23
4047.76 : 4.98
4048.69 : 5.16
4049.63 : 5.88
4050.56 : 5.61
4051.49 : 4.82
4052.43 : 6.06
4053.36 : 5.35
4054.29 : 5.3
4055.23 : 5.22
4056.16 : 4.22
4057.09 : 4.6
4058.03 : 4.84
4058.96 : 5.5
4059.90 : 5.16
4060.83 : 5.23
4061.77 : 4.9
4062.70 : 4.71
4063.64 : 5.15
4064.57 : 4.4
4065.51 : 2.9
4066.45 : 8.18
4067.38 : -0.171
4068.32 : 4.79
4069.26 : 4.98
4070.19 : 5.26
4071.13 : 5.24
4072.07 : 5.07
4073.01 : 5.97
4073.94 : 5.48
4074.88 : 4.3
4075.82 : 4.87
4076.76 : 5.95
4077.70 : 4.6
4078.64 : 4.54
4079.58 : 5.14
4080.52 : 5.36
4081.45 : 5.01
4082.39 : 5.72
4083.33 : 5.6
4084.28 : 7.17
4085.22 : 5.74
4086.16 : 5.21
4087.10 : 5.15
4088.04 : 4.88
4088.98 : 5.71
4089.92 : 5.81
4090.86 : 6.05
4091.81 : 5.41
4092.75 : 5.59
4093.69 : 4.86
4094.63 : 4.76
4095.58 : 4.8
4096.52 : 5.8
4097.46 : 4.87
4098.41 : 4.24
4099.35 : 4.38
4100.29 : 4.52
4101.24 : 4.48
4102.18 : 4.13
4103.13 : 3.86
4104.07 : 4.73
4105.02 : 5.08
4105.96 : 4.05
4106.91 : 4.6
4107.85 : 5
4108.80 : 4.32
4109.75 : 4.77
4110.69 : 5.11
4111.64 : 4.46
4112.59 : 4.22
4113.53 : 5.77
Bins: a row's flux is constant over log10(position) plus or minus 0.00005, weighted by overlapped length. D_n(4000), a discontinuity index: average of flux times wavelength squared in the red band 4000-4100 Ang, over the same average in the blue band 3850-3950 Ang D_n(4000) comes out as 1.7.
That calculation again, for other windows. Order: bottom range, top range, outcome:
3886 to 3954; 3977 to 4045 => 1.59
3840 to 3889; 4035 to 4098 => 1.80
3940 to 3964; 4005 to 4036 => 1.52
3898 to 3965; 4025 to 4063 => 1.65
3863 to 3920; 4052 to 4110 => 1.57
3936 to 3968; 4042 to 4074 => 1.61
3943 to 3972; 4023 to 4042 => 1.73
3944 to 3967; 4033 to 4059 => 1.57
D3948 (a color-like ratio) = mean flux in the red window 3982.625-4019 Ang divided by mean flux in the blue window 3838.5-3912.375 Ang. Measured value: 1.5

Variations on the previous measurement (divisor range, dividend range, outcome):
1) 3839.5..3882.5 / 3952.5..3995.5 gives 1.14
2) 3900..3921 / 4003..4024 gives 1.32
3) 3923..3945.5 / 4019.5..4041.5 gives 2.12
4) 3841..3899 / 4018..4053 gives 1.68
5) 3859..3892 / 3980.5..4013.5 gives 1.54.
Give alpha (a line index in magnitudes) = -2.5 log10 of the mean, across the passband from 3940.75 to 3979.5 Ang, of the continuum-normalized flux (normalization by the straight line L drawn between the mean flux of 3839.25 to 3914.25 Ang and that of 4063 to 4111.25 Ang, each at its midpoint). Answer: 0.212 mag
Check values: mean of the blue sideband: 3.33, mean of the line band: 3.26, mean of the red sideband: 4.97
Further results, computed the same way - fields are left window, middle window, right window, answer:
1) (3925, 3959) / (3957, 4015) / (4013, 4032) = 0.09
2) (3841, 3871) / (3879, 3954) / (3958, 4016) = 0.11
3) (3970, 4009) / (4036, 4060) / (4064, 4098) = -0.10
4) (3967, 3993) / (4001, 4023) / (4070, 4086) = -0.21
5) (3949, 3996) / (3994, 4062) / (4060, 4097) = -0.18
